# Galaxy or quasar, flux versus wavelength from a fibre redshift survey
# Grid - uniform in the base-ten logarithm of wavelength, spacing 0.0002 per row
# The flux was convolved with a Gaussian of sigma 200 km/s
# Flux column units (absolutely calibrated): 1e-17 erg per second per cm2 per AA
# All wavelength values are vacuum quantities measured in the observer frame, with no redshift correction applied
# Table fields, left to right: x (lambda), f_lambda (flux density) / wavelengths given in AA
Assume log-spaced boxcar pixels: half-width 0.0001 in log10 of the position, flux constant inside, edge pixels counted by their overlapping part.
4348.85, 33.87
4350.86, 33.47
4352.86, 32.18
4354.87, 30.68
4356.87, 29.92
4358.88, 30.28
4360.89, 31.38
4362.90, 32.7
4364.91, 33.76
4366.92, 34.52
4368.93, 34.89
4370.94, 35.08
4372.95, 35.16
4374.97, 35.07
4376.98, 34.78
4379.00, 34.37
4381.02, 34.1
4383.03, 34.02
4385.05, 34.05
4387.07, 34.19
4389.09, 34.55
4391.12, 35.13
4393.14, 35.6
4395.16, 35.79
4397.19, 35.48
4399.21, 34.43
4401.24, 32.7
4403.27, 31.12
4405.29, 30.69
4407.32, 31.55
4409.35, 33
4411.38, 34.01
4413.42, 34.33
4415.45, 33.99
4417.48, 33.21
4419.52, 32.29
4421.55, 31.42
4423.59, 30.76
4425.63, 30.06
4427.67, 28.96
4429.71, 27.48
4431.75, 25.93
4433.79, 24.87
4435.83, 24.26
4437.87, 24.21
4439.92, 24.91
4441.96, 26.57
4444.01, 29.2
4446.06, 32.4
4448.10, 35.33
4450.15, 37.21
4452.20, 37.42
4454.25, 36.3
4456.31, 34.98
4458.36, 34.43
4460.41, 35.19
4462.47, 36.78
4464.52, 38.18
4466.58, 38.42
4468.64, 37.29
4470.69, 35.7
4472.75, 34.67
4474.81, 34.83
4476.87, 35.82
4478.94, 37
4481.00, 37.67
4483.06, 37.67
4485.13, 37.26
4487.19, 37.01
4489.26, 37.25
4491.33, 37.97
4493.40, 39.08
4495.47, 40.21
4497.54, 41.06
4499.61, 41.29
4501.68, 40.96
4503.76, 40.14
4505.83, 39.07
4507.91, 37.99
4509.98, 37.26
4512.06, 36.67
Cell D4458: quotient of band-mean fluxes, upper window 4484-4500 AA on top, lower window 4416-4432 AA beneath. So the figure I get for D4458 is 1.28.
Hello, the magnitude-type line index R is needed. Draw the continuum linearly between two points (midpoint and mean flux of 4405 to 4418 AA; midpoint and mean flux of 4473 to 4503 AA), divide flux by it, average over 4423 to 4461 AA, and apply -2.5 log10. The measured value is 0.15 mag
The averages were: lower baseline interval 33.1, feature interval 30.5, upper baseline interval 38.1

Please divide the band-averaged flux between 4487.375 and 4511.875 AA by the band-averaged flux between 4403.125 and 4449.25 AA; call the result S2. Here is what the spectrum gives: 1.3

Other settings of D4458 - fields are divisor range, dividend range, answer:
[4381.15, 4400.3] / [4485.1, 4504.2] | 1.13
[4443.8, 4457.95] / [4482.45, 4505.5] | 1.12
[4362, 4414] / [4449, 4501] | 1.09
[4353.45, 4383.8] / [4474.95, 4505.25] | 1.15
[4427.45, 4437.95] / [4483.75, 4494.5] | 1.46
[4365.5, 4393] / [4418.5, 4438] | 0.81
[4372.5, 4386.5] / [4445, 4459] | 1.03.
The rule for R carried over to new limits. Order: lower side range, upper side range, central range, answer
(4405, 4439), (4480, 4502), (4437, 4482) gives 0.02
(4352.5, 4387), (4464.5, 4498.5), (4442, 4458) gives 0.07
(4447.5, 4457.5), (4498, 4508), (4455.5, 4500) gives 0.03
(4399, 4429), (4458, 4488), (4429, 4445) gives 0.29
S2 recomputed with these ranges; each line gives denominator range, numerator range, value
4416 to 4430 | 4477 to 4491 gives 1.21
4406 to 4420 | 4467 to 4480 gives 1.09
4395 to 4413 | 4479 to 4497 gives 1.15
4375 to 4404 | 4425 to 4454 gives 0.86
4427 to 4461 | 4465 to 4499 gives 1.23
